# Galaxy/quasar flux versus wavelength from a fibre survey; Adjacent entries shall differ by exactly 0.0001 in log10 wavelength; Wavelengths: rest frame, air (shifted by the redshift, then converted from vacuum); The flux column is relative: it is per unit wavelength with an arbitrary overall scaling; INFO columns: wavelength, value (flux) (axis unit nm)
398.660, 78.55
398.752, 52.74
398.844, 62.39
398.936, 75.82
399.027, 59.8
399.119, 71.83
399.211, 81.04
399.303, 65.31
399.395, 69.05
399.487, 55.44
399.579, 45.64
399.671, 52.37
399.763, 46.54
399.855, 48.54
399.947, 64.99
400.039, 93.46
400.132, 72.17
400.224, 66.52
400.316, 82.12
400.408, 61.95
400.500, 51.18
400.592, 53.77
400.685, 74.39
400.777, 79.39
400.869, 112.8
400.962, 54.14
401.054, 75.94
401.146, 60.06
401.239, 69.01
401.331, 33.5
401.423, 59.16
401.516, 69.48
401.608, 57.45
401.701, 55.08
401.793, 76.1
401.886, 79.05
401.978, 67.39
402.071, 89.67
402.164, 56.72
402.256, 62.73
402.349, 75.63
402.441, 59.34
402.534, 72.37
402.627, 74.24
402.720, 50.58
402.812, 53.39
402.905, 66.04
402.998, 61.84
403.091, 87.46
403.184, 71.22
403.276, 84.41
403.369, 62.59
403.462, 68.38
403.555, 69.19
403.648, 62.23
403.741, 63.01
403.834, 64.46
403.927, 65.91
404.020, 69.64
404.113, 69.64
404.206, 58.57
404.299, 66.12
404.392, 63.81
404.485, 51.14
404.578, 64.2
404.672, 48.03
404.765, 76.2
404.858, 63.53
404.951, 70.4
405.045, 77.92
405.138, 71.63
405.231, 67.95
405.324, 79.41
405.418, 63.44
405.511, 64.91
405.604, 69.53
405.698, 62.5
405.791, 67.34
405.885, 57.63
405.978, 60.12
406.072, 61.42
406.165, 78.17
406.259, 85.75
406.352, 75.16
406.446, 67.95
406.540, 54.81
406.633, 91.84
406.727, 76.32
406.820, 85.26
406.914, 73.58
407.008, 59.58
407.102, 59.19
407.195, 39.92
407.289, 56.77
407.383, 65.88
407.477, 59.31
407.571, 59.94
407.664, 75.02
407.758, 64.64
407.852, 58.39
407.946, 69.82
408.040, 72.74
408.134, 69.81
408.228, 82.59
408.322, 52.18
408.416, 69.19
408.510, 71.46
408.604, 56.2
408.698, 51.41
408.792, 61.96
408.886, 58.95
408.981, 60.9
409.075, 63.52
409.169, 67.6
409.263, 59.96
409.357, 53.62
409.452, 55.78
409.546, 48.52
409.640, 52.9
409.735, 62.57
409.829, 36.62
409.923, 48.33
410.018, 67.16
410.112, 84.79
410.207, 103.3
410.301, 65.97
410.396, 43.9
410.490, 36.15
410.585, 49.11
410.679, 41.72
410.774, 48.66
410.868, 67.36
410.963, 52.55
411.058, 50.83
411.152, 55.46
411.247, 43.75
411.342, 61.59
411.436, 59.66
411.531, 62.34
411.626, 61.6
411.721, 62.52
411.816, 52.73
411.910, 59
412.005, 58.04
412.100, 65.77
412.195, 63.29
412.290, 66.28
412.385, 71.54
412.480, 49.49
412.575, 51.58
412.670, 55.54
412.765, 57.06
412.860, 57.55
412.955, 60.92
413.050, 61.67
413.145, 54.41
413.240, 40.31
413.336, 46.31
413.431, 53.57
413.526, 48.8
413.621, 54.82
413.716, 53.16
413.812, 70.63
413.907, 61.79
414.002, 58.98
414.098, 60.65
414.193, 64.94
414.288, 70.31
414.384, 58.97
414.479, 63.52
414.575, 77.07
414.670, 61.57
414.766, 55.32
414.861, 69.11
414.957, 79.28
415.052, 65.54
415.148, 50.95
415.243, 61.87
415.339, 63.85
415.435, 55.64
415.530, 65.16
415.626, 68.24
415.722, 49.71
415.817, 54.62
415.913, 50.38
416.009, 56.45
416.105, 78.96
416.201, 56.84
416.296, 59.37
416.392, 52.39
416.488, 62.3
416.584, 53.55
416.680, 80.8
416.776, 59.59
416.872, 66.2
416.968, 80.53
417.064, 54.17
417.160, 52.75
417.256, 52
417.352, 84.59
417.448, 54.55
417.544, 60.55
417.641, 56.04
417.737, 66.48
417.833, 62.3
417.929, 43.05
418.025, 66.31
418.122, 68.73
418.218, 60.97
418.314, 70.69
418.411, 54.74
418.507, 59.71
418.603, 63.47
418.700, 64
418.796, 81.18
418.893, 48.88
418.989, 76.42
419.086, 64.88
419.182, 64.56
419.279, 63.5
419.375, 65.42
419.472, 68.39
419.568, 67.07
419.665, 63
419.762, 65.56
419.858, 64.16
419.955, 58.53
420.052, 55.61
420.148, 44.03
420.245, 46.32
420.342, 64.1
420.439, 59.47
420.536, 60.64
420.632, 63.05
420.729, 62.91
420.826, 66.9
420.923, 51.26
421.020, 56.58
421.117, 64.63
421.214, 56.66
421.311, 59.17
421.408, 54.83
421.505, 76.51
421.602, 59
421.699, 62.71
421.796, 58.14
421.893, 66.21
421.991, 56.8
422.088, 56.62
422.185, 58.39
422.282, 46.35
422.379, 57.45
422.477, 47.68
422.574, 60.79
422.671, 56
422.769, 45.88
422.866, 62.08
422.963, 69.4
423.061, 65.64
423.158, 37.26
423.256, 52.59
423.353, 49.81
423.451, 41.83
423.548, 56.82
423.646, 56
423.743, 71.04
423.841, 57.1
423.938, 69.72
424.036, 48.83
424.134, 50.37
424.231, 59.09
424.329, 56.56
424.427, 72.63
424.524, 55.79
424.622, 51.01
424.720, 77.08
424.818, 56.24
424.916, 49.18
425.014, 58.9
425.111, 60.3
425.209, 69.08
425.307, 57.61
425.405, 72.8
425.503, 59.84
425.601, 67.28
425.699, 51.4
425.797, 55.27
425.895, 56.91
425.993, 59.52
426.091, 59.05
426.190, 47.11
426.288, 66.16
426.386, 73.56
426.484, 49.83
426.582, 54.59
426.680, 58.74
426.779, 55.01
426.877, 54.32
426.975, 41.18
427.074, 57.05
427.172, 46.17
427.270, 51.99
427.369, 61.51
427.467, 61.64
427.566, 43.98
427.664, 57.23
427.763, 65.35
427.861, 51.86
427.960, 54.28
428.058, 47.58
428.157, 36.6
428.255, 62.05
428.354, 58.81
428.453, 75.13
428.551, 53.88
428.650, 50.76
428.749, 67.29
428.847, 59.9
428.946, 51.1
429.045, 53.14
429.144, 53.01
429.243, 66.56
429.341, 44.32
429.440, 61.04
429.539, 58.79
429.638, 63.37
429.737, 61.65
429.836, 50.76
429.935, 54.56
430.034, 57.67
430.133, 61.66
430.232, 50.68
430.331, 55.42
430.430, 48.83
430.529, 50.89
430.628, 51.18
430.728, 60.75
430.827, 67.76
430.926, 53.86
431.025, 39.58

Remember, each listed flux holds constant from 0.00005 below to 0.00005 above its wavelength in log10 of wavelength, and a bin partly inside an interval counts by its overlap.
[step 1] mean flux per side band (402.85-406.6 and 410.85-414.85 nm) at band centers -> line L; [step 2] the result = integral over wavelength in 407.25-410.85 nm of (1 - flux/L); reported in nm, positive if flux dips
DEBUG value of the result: 0.12 nm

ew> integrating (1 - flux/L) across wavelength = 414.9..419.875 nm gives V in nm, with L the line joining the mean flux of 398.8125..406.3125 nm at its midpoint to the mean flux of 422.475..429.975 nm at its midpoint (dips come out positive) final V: -0.174 nm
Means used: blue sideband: 66.6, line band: 62.7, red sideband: 57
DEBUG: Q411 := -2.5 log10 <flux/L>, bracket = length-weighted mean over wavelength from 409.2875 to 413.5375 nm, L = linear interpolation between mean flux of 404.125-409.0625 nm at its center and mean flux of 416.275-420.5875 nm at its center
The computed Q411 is 0.14 mag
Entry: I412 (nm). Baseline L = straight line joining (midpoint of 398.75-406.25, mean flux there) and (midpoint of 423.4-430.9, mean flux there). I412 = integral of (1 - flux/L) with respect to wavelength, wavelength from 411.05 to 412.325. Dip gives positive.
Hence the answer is 0.08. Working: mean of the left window 66.4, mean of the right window 57.1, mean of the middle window 59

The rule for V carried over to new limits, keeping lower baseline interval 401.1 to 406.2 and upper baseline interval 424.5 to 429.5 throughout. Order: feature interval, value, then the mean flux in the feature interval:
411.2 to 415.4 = 0.173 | 59.7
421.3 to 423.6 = 0.089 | 56.5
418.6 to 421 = -0.089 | 62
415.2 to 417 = -0.016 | 61.7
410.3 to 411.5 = 0.219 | 51.7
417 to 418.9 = -0.037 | 61.7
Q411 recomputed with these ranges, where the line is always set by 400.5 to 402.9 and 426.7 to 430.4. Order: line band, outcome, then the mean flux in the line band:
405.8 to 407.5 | -0.045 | 67.2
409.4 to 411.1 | 0.120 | 56.4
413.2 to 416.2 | 0.016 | 60.3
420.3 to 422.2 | -0.040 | 60.8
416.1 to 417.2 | -0.038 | 62.6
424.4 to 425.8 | -0.073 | 61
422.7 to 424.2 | 0.038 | 55.7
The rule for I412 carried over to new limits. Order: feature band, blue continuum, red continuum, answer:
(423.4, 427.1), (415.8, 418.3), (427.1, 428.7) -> -0.112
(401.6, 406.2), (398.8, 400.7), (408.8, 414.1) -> -0.366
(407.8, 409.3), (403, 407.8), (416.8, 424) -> 0.036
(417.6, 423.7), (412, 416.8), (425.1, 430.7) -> -0.109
